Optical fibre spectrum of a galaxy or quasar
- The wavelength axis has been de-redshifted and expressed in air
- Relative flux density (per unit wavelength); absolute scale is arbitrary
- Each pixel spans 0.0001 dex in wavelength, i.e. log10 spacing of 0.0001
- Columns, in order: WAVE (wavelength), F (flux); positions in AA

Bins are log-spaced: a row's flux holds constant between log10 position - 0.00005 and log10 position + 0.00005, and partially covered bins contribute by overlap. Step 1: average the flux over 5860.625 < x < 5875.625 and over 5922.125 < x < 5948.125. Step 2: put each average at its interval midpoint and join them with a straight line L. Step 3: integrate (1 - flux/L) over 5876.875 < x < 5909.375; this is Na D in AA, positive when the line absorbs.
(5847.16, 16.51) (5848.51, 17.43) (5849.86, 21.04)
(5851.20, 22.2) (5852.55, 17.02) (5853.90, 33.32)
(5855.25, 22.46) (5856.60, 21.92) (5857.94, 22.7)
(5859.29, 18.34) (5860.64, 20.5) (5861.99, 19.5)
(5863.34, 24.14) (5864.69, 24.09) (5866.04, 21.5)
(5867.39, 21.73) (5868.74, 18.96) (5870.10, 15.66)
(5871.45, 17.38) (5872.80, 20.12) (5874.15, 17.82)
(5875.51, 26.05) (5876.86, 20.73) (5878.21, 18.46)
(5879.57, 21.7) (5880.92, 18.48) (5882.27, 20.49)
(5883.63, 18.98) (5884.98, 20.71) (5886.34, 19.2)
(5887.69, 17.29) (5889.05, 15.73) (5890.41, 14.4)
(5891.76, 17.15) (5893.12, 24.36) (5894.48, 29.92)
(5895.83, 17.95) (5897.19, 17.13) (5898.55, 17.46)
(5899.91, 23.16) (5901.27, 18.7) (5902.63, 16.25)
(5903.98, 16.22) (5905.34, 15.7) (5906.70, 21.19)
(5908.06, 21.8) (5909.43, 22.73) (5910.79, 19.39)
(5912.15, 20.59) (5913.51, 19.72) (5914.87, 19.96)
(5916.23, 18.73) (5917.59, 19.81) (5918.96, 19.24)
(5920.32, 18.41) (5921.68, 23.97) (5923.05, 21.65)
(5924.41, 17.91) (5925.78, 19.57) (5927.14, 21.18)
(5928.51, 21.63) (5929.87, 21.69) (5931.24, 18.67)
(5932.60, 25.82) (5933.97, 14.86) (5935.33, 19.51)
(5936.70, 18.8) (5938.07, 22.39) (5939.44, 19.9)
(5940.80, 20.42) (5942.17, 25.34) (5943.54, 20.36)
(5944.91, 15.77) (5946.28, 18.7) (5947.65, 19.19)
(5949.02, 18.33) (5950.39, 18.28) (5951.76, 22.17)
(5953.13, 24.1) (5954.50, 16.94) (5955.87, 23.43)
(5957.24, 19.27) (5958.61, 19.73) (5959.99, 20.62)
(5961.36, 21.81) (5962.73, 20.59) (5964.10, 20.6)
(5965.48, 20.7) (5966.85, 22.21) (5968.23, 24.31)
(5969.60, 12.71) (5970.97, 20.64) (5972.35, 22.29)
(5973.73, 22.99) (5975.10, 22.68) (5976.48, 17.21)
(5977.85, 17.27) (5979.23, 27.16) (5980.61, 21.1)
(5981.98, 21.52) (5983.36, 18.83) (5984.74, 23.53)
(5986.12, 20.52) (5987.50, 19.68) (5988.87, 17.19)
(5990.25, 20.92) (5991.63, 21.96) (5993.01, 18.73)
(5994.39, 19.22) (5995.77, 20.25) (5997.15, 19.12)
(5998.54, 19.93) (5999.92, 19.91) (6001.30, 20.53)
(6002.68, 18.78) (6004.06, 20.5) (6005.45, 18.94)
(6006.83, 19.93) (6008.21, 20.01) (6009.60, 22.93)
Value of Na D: 1.6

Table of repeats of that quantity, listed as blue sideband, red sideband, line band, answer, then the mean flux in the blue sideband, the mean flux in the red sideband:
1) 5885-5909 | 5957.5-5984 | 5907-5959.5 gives -0.9 AA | 19.1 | 20.8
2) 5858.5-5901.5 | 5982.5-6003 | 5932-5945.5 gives -0.2 AA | 19.9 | 20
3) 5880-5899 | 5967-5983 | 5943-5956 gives 0.5 AA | 19.3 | 20.9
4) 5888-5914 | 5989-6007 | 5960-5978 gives -0.8 AA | 19.4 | 19.8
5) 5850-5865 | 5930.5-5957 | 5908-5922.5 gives 0.4 AA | 22.3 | 20.1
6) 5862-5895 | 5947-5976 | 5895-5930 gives 1.1 AA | 20.1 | 20.6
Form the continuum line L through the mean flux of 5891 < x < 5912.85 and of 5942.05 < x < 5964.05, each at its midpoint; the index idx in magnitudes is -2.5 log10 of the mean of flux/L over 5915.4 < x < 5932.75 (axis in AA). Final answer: -0.02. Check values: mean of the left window 20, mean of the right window 20.2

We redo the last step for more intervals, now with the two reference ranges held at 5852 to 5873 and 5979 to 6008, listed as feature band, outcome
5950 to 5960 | 0.00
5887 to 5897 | 0.09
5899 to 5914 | 0.07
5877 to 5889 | 0.10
